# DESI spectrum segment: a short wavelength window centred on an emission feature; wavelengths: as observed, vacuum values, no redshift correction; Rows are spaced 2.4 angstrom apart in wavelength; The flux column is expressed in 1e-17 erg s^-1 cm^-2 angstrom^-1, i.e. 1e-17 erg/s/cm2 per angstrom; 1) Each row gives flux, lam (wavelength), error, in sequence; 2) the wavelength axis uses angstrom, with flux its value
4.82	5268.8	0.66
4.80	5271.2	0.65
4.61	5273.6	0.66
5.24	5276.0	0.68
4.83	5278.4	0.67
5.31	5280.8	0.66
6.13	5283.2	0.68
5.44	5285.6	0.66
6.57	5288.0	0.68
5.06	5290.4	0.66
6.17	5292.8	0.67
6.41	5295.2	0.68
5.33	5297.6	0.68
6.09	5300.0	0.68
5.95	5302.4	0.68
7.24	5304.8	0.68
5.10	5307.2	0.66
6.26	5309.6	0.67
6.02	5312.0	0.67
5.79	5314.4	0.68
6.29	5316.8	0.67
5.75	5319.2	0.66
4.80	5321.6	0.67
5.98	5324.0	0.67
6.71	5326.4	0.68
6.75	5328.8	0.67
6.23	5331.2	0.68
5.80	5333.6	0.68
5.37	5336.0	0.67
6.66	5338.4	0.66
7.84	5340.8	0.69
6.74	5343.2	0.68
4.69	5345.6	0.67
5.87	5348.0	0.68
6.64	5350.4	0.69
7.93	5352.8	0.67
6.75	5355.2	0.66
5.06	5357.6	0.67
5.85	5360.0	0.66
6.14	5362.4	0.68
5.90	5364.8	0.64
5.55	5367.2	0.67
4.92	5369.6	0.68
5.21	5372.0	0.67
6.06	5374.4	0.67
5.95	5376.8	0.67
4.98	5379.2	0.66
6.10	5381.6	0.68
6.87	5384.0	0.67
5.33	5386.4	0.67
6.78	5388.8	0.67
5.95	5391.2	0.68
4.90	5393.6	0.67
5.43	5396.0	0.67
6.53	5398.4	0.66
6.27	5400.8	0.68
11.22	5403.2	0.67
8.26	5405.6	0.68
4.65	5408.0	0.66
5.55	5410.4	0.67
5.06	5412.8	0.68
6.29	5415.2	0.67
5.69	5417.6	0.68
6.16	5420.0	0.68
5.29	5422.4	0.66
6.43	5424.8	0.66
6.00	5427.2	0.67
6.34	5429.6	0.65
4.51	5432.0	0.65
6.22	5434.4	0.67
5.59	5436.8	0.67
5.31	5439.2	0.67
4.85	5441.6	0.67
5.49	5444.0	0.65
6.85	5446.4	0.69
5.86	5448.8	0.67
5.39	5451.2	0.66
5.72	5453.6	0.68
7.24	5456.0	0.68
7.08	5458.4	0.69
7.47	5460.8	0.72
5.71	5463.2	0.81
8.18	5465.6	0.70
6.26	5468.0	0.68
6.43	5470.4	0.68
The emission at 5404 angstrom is [O III] 5007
